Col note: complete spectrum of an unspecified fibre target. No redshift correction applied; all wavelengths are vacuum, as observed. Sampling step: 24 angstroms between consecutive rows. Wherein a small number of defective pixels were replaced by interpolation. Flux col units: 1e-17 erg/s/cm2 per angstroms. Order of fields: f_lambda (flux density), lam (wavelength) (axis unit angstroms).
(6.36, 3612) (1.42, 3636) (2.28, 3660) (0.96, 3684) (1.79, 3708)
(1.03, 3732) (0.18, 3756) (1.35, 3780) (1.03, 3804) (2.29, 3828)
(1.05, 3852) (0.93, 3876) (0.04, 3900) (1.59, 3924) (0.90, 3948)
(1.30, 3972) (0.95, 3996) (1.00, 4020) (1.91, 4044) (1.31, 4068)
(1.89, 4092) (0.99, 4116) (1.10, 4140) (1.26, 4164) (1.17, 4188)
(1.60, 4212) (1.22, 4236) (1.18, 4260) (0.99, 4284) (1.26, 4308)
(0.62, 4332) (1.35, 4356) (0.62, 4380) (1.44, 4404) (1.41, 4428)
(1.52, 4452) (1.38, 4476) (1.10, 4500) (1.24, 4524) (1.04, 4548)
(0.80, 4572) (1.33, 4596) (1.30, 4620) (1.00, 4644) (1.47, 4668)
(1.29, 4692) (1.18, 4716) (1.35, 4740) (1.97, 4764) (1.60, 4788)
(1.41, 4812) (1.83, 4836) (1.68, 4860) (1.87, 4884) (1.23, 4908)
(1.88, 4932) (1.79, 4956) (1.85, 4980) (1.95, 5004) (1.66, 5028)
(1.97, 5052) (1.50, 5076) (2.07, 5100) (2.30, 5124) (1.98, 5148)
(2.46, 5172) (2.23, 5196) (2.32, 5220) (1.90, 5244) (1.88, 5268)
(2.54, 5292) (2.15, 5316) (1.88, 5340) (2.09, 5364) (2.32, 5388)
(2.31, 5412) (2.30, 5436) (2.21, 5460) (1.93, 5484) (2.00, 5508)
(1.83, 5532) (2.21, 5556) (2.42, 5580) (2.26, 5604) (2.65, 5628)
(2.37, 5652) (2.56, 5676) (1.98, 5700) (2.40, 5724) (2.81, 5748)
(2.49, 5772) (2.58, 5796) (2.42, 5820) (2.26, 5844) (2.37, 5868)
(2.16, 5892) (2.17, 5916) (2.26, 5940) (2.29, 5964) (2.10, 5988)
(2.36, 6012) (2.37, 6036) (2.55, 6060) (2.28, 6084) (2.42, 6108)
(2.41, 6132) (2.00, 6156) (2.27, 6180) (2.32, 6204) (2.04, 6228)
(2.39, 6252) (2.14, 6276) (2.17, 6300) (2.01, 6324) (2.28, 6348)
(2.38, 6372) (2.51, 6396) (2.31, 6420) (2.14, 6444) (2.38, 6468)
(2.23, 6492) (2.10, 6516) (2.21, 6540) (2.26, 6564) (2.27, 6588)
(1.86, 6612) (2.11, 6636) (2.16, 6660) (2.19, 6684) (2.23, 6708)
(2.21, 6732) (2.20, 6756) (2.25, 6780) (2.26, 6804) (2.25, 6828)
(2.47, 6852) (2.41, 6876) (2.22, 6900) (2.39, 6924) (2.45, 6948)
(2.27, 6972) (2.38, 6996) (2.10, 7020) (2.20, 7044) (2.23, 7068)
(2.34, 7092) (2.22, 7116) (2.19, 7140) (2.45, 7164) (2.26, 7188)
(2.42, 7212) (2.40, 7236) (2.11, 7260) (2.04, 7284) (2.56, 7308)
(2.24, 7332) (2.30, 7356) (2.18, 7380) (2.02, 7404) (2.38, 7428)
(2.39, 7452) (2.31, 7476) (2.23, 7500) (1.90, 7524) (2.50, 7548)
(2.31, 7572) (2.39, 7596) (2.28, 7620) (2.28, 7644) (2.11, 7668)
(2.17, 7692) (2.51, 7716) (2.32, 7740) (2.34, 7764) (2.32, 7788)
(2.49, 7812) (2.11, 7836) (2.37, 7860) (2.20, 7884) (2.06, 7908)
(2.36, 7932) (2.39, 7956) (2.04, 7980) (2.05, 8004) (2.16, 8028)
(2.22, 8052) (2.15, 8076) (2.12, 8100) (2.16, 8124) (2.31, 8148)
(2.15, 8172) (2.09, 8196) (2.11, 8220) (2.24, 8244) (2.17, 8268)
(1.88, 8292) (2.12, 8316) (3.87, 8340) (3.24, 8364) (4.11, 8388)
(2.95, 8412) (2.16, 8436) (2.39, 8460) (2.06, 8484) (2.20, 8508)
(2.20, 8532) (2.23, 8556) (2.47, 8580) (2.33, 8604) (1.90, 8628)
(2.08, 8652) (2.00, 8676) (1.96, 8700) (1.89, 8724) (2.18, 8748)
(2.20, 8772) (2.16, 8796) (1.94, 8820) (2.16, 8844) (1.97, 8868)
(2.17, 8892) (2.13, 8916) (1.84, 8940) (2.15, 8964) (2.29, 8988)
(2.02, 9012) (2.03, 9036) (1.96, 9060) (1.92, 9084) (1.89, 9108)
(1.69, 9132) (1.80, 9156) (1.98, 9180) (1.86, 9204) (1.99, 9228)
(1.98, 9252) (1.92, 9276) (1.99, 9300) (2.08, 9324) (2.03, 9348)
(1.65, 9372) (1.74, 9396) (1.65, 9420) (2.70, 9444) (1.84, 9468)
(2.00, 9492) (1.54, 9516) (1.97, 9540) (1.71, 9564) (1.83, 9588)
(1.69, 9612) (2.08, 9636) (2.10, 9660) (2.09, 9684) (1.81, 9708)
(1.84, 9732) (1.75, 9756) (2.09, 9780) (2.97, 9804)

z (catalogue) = 0.28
